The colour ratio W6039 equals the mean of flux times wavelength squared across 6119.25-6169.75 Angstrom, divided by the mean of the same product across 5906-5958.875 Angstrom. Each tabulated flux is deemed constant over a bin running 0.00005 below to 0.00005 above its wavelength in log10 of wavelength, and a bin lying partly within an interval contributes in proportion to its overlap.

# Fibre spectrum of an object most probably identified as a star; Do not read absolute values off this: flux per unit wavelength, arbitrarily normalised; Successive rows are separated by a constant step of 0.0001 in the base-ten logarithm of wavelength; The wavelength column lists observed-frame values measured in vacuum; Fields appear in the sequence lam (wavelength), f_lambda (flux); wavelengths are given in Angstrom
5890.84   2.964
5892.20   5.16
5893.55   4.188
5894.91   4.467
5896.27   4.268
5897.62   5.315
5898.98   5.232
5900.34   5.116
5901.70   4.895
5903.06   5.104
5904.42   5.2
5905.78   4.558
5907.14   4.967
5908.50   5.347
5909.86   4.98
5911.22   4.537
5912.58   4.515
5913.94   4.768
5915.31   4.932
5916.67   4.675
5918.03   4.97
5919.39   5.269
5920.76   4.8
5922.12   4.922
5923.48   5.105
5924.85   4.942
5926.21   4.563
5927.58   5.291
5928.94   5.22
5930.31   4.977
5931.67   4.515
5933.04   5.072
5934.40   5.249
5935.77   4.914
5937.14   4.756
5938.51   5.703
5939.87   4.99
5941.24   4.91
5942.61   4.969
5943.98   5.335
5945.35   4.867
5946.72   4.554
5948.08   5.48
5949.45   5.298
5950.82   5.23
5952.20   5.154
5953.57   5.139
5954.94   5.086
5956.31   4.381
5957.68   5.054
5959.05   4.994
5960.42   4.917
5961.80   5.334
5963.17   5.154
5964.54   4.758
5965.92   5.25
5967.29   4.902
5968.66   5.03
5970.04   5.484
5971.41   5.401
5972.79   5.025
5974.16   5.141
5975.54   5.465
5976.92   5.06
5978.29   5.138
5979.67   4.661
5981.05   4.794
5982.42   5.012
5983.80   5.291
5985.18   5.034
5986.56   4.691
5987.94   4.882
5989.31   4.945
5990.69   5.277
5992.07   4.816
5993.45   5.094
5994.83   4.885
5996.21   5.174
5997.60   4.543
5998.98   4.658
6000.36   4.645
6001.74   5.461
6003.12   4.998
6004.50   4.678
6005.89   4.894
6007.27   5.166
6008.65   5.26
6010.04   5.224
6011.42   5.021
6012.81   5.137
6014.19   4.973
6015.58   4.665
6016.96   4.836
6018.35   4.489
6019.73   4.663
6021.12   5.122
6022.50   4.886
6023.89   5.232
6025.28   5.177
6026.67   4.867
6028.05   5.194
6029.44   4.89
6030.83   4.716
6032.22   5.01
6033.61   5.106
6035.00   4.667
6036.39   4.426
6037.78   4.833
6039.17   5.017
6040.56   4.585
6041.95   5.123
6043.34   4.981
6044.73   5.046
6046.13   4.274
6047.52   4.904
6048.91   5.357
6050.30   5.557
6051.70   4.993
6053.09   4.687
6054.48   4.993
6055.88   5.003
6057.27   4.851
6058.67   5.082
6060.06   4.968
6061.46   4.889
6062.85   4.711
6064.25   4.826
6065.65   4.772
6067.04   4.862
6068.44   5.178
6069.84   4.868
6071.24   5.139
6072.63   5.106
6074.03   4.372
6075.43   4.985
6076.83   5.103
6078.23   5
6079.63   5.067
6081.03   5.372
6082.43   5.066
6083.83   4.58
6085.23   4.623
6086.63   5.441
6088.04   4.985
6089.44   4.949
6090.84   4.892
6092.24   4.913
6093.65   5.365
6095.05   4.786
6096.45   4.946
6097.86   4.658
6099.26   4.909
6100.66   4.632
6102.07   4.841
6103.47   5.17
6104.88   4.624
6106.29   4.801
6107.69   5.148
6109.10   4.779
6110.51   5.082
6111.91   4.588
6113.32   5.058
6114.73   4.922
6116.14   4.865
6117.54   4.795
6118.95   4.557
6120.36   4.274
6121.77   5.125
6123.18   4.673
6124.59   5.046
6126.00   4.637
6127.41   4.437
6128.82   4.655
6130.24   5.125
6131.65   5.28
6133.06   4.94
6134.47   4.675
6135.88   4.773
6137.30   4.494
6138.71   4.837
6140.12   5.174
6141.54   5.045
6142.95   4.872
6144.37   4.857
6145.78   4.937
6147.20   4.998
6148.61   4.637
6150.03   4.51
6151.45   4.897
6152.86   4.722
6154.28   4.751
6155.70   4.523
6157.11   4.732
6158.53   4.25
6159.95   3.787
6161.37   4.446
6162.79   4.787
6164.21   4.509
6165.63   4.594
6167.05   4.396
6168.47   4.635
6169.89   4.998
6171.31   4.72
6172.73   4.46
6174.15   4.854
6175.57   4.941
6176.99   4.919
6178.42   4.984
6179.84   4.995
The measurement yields 1.02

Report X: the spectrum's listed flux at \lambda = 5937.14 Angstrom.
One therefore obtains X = 4.756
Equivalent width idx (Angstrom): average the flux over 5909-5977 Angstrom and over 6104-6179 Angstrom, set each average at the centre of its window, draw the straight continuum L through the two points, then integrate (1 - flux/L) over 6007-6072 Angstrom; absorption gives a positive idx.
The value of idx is -0.6 Angstrom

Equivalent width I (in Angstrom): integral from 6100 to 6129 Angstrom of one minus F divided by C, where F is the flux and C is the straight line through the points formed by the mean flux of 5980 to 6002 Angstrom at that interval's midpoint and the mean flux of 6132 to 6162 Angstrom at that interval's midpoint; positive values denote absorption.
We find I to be -0.2 Angstrom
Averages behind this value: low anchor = 4.94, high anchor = 4.71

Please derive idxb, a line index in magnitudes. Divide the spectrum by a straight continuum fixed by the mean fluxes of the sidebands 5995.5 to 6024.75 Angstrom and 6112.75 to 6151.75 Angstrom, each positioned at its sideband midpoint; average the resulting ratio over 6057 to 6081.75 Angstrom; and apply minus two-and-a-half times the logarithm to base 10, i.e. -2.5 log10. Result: -0.02 mag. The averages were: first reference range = 4.94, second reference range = 4.82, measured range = 4.95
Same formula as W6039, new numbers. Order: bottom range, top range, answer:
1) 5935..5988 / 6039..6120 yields 1.01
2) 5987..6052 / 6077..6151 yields 1.02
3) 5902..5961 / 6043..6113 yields 1.04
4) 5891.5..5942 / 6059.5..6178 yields 1.05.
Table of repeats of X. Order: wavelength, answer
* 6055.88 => 5.003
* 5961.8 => 5.334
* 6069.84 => 4.868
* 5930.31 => 4.977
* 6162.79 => 4.787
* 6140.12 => 5.174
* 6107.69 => 5.148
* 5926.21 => 4.563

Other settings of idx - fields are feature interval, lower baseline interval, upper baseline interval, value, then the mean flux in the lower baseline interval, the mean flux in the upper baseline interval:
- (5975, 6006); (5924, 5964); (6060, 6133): 0.2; 5.04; 4.89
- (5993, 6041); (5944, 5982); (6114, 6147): 0.7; 5.07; 4.83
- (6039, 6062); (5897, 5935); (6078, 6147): -0.2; 4.96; 4.88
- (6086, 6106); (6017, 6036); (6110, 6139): -0.4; 4.91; 4.8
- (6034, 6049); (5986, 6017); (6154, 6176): 0.1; 4.96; 4.58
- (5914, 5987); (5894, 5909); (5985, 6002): -1.6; 4.93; 4.91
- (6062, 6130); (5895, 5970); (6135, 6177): -1.5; 4.99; 4.7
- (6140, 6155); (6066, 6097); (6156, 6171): -0.8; 4.98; 4.52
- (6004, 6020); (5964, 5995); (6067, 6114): 0.3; 5.05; 4.94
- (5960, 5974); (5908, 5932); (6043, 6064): -0.6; 4.91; 4.95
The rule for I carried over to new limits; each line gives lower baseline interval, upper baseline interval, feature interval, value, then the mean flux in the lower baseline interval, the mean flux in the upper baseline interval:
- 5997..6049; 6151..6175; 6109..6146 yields -1.3 Angstrom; 4.91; 4.59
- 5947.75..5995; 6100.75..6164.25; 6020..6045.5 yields 0.1 Angstrom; 5.06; 4.77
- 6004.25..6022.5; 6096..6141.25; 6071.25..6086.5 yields -0.3 Angstrom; 4.94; 4.83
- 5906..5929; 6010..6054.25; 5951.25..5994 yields -1.1 Angstrom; 4.91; 4.92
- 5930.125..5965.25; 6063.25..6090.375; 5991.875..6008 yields 0.3 Angstrom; 5.03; 4.96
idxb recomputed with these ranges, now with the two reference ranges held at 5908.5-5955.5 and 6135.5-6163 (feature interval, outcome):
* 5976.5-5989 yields -0.01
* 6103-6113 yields -0.03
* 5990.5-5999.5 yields 0.00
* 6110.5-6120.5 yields -0.01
